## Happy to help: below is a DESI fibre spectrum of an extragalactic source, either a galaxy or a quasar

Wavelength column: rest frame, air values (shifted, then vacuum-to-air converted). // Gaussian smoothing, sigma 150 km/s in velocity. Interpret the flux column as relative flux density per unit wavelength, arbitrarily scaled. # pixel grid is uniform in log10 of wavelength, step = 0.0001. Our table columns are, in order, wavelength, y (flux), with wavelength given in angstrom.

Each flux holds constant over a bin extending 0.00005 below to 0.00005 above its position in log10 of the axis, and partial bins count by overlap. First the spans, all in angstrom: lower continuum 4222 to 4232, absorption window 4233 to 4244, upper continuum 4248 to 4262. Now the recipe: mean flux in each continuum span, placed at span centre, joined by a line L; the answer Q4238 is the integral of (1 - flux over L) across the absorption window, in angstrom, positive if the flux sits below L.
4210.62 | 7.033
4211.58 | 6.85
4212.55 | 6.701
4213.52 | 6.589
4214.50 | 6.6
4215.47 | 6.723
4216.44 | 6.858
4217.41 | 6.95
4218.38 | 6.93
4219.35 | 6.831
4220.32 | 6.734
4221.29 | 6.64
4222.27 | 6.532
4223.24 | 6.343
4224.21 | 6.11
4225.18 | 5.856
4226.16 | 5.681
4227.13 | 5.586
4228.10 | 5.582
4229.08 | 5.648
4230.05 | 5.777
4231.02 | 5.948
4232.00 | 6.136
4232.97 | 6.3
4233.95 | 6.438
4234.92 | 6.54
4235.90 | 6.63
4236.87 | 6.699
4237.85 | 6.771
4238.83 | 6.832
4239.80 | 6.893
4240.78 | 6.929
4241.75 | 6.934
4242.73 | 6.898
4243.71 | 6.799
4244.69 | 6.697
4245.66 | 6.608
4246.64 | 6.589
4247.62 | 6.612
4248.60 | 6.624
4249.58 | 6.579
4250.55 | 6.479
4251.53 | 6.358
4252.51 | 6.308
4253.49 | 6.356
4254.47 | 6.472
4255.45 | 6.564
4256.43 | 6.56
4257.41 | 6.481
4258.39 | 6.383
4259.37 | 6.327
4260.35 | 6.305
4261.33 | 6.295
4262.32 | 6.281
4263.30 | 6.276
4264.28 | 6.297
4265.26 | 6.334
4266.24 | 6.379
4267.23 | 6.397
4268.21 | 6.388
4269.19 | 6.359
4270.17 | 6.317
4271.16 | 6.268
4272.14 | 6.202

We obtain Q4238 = -1.11 angstrom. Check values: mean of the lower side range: 5.91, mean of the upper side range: 6.43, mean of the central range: 6.74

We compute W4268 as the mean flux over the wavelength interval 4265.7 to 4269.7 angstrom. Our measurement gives 6.39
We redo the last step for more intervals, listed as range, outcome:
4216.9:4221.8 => 6.82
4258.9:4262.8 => 6.29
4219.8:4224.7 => 6.48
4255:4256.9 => 6.56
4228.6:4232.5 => 5.89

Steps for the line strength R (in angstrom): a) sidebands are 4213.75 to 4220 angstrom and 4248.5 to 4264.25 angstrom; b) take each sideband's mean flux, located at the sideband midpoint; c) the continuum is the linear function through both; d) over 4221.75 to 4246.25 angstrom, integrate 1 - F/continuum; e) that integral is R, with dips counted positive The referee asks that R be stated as 1.0 angstrom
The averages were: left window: 6.8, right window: 6.41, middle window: 6.37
